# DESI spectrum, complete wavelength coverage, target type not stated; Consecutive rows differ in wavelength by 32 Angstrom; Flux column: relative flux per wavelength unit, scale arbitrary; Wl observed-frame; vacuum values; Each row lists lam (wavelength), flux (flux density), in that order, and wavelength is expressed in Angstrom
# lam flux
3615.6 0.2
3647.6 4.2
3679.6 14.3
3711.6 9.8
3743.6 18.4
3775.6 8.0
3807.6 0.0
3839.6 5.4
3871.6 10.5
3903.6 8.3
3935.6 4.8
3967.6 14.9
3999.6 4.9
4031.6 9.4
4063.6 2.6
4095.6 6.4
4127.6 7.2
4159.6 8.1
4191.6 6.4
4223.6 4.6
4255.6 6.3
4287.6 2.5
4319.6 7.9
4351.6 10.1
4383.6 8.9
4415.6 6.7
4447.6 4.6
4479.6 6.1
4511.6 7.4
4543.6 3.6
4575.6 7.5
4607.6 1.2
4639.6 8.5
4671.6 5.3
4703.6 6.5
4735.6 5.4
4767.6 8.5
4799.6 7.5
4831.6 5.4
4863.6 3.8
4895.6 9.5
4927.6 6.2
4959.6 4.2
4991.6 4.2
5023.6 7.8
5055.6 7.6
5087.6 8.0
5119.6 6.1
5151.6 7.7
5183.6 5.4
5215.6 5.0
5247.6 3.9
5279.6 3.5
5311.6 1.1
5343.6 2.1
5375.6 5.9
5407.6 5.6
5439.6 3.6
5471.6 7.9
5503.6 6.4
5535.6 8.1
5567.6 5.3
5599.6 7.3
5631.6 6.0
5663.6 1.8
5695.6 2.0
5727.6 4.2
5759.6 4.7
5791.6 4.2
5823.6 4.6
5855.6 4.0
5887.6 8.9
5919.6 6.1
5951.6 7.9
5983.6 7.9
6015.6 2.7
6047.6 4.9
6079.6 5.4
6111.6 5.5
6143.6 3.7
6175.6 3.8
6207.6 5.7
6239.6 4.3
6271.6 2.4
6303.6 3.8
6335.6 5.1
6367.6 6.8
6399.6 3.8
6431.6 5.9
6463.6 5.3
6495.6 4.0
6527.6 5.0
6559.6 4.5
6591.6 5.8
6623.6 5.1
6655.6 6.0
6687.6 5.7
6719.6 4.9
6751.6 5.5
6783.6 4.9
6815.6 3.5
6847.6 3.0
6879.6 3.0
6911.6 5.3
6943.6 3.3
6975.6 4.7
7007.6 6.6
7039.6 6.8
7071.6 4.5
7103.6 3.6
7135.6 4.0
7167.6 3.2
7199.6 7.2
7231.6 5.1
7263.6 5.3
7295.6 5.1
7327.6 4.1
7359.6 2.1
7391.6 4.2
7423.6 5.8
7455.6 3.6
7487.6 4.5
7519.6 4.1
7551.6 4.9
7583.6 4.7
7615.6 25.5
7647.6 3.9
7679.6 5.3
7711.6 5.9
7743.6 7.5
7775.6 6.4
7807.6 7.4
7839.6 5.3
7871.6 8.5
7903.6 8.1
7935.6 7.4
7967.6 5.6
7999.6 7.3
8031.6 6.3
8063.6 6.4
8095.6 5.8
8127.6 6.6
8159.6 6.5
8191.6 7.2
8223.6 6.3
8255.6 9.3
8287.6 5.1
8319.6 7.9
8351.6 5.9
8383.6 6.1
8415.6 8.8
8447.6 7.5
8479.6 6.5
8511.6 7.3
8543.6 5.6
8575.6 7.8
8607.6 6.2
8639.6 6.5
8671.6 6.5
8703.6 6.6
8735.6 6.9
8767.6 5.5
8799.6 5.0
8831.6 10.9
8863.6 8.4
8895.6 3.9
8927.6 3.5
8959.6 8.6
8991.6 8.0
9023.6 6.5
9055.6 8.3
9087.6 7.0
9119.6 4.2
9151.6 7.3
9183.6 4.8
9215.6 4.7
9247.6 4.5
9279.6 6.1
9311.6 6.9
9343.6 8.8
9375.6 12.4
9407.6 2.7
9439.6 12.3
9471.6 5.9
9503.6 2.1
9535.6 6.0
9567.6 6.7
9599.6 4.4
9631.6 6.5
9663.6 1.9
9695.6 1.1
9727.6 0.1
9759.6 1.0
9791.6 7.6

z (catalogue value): 1.04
